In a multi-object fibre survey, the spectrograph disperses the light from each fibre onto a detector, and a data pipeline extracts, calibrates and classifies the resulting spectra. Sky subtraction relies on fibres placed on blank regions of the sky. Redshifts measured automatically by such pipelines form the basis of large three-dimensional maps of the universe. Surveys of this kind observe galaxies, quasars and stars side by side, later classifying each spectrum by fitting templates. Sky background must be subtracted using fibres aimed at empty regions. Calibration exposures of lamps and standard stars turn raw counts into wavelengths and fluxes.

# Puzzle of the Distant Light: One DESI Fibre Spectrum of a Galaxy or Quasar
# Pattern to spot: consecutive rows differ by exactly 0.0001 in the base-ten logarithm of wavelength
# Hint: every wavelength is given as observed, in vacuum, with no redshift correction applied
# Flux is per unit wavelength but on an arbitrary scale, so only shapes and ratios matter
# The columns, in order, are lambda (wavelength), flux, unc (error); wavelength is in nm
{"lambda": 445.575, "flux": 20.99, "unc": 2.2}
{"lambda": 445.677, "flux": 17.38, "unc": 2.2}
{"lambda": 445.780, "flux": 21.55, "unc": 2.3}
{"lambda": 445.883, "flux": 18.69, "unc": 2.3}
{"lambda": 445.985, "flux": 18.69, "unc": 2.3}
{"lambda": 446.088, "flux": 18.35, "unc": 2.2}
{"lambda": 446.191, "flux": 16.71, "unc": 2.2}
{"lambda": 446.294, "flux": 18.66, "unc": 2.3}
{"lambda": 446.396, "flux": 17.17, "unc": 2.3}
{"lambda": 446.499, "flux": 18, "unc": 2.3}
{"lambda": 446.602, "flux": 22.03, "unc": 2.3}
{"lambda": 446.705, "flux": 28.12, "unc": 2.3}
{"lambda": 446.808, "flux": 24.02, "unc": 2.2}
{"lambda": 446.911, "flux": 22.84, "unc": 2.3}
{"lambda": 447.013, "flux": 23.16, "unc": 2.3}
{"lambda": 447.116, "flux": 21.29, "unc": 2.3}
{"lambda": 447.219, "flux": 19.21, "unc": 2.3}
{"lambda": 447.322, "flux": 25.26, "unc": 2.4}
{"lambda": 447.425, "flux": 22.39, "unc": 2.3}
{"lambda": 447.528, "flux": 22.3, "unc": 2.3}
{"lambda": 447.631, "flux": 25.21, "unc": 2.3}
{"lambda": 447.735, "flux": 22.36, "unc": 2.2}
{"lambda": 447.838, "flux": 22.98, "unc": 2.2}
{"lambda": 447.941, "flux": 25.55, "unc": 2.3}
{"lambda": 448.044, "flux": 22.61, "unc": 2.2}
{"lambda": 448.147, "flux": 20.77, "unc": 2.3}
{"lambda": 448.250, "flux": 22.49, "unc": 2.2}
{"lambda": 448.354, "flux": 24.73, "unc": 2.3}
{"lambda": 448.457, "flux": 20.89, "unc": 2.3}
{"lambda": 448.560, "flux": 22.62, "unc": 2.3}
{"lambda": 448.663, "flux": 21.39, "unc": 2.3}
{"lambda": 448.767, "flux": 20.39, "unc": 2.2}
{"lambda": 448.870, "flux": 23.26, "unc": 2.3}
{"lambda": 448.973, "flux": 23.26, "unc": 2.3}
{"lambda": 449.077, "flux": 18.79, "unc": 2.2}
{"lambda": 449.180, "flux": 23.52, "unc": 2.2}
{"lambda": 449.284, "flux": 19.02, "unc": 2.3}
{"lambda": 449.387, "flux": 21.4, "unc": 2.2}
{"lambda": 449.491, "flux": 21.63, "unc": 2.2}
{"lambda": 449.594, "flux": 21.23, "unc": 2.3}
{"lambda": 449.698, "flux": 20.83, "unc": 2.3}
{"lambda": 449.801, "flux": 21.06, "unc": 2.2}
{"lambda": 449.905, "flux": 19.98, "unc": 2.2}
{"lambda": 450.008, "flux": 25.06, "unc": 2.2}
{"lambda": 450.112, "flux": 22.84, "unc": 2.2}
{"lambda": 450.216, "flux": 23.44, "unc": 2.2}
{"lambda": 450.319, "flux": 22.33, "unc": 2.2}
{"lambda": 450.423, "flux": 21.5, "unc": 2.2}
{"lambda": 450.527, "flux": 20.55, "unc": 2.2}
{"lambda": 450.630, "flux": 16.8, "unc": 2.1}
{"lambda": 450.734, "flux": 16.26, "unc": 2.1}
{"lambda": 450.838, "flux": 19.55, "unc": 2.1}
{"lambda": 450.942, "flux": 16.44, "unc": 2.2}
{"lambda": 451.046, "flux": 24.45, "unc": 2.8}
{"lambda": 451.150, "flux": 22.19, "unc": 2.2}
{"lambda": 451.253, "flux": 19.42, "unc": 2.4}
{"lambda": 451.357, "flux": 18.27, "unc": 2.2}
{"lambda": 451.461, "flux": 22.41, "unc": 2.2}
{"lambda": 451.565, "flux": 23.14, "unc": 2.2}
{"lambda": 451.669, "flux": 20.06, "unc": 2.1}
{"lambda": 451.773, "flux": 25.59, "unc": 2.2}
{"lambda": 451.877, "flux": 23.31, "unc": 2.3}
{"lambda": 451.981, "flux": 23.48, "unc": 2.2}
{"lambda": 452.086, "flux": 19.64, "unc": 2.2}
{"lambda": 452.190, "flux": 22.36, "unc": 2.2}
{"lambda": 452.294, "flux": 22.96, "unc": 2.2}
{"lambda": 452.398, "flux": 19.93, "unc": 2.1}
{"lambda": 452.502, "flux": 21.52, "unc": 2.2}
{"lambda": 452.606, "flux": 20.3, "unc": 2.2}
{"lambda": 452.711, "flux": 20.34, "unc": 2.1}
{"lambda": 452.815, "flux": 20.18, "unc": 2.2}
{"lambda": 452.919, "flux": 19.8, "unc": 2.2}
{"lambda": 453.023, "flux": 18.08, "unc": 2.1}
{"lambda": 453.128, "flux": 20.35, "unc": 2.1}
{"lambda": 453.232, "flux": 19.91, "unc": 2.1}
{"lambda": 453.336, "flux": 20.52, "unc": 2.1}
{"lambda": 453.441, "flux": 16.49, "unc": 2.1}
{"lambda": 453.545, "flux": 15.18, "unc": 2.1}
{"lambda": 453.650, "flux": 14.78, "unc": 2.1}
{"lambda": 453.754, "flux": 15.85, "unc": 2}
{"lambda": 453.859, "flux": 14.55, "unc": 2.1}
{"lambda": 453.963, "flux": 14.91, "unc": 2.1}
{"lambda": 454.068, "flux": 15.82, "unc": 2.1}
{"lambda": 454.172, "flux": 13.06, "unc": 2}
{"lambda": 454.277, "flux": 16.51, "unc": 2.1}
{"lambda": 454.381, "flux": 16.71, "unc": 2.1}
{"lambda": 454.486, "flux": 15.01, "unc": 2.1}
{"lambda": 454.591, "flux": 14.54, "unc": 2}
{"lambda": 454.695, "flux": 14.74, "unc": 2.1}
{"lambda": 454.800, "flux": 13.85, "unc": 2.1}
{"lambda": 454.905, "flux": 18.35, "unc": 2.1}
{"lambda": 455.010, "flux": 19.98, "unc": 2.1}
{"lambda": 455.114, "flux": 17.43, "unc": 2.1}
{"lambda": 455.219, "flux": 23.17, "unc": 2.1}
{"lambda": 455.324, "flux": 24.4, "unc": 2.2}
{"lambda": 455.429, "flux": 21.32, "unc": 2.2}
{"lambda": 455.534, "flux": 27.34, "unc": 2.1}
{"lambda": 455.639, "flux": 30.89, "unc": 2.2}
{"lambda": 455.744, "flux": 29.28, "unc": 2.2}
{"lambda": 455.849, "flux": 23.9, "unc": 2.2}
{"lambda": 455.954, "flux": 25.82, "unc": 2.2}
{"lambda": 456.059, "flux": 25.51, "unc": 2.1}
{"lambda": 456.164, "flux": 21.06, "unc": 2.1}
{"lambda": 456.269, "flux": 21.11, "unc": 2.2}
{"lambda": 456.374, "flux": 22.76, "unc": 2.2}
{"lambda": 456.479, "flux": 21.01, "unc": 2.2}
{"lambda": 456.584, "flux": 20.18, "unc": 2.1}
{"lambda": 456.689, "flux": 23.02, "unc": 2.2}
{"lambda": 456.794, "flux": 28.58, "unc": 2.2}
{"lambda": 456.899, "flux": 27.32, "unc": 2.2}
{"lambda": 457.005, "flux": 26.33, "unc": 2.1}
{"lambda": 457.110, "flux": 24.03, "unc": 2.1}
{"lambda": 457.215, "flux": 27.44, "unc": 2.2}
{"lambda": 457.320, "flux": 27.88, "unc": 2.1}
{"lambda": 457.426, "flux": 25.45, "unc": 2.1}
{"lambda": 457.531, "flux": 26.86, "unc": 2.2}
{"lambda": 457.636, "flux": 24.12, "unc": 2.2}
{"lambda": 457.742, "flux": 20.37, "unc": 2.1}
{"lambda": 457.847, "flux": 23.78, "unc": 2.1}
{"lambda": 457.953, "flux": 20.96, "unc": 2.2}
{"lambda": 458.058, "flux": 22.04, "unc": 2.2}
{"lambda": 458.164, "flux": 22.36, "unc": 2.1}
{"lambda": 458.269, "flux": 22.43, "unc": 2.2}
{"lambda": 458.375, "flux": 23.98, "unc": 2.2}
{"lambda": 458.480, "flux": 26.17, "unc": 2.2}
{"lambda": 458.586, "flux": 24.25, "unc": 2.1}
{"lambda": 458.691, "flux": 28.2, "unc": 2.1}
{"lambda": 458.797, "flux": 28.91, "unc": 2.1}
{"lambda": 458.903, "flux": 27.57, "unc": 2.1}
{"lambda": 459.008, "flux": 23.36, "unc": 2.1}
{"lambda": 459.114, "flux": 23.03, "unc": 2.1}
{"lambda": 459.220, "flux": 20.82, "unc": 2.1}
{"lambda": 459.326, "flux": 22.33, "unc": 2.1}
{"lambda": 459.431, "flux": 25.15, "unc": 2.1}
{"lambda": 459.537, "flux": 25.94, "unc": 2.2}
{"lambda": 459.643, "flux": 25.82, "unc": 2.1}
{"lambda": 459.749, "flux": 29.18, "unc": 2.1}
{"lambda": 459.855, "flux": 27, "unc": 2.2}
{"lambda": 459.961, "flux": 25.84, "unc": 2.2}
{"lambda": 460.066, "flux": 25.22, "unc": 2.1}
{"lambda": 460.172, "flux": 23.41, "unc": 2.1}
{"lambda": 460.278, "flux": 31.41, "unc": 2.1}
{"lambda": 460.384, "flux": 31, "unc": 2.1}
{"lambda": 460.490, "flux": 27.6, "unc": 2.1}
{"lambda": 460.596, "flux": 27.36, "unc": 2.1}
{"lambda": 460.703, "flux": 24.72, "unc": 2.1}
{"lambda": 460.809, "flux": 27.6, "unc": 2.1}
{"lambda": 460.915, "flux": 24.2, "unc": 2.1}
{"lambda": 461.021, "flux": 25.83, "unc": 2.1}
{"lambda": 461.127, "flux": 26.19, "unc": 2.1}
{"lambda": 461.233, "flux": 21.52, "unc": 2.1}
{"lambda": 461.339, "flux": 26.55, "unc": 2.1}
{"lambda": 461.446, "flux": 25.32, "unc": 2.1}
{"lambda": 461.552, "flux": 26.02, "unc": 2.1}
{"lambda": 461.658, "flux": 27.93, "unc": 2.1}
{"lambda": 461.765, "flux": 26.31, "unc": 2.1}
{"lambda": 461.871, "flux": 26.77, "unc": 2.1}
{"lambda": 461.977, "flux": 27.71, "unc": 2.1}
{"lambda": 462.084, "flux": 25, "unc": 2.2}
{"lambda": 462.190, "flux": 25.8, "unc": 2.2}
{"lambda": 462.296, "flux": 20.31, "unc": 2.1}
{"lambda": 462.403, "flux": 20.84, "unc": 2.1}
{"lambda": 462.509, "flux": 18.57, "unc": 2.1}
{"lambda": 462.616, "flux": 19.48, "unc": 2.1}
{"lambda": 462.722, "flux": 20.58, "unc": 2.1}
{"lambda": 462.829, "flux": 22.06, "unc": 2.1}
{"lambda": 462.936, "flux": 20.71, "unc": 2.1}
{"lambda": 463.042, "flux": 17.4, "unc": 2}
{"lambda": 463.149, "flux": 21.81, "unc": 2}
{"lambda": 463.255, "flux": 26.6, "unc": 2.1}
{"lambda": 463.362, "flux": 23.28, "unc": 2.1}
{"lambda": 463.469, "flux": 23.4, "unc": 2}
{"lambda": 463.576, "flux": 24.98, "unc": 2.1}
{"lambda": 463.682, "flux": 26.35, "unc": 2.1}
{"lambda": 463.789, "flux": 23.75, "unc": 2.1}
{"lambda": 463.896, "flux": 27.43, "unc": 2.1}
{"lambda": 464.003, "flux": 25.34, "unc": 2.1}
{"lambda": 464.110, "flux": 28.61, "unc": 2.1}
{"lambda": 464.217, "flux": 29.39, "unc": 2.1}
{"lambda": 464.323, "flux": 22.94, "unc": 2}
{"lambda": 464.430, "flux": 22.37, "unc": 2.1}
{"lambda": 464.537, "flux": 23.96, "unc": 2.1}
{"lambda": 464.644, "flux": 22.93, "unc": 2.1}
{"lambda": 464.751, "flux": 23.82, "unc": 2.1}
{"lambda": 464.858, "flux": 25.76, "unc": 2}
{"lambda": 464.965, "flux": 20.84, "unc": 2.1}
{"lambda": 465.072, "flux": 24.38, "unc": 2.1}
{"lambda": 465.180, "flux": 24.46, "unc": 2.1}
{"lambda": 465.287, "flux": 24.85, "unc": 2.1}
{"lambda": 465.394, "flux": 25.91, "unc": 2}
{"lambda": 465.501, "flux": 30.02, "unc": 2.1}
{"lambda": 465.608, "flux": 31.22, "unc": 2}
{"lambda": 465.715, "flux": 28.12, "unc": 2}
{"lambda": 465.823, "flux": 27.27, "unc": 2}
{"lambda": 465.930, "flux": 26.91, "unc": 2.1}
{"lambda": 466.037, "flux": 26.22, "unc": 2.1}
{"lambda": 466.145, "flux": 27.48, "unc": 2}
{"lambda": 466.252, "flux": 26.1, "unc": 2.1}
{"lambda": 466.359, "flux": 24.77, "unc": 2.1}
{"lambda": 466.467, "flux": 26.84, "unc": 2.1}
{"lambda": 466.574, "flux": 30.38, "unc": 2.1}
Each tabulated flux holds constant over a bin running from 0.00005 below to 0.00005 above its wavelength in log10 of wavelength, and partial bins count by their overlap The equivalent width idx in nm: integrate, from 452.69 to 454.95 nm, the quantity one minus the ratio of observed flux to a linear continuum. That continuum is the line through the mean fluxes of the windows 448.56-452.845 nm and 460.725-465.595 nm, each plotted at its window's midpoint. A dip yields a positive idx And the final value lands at 0.54 nm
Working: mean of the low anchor 21.2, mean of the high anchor 24.4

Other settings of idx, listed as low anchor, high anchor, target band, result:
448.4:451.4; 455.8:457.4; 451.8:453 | 0.05 nm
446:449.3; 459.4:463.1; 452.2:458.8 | 0.62 nm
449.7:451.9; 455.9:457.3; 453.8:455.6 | 0.42 nm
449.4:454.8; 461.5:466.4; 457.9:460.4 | -0.28 nm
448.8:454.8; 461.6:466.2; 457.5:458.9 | -0.12 nm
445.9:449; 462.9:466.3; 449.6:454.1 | 0.52 nm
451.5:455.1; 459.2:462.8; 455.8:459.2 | -0.33 nm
